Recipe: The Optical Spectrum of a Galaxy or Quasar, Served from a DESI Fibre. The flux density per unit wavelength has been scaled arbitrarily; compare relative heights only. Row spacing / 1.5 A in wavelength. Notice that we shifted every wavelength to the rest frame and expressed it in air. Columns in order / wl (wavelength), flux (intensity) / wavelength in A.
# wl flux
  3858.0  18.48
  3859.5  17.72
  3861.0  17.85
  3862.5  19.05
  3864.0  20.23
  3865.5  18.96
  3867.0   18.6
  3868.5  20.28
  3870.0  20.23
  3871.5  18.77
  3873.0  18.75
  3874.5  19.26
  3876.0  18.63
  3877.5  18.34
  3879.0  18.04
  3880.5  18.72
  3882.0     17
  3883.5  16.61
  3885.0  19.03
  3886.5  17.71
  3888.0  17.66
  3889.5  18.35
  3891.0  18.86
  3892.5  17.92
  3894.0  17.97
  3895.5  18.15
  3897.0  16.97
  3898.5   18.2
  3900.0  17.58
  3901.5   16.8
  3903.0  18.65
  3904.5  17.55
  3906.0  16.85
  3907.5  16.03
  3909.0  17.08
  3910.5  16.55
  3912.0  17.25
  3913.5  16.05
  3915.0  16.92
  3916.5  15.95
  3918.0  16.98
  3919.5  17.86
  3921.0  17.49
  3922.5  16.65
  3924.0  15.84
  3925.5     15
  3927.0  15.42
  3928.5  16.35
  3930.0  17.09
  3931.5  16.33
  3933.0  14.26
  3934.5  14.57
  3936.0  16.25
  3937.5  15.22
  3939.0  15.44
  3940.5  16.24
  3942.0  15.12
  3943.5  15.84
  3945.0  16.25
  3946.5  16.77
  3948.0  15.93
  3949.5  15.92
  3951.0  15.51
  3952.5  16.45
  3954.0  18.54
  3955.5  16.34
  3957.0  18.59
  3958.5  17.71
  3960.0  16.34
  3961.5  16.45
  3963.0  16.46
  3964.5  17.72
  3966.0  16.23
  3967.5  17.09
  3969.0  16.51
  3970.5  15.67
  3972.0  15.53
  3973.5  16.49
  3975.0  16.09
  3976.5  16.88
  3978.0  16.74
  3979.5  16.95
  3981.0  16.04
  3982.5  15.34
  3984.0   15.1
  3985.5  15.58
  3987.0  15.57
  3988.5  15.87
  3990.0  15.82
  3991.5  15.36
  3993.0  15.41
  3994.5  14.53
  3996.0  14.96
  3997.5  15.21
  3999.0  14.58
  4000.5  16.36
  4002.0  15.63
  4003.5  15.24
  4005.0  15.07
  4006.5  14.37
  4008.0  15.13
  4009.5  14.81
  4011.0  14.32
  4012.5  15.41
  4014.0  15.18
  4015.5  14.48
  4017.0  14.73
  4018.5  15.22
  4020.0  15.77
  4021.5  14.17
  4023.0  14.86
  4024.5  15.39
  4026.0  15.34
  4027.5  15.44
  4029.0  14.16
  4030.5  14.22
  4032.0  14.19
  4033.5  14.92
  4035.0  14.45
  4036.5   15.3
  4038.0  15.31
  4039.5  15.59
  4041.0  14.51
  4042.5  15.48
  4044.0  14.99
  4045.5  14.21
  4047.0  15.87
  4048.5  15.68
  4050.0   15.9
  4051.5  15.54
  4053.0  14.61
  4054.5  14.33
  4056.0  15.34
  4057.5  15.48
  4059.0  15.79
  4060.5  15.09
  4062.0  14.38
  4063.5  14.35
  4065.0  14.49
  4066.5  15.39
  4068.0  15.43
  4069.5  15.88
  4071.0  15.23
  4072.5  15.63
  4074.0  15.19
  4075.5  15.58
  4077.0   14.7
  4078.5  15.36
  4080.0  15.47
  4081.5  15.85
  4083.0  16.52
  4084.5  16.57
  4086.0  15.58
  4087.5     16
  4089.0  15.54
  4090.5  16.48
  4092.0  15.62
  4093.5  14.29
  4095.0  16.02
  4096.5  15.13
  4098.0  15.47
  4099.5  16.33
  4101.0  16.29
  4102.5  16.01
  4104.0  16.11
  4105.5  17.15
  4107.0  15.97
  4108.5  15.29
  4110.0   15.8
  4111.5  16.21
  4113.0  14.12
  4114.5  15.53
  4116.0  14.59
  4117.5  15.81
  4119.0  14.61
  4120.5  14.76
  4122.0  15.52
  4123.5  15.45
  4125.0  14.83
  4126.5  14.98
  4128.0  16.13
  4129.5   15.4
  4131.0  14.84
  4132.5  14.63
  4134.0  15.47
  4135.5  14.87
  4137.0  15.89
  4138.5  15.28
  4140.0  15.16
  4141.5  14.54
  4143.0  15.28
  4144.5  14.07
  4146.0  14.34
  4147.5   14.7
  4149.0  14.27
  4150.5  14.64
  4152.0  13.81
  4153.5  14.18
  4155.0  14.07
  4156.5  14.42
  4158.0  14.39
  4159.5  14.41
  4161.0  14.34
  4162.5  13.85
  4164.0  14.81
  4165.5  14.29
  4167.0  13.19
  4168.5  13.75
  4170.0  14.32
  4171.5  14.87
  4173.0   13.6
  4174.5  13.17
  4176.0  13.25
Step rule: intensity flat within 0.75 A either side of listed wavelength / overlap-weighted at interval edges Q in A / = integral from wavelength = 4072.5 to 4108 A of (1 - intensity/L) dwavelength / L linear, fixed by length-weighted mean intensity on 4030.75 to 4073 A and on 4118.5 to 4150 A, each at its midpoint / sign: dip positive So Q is -1.7 A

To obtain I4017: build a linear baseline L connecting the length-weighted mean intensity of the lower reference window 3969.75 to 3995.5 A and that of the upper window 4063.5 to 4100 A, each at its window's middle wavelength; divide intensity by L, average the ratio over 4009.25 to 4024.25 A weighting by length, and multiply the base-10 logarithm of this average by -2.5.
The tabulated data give 0.06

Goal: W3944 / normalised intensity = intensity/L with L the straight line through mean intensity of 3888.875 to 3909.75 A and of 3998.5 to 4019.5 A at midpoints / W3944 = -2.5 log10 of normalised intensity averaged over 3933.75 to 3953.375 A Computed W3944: 0.05 mag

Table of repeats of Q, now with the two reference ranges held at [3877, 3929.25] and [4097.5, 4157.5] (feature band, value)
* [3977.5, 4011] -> 2.1 A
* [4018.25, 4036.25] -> 1.4 A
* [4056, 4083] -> 0.7 A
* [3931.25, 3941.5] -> 0.9 A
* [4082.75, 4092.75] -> -0.3 A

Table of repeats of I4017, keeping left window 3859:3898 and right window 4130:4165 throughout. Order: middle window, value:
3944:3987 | 0.05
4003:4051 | 0.09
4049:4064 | 0.06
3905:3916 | 0.08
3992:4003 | 0.10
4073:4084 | 0.00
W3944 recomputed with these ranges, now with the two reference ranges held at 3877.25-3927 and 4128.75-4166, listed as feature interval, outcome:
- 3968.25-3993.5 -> 0.03 mag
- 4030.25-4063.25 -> 0.05 mag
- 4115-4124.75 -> -0.01 mag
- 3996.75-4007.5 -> 0.07 mag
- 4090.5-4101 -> -0.03 mag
